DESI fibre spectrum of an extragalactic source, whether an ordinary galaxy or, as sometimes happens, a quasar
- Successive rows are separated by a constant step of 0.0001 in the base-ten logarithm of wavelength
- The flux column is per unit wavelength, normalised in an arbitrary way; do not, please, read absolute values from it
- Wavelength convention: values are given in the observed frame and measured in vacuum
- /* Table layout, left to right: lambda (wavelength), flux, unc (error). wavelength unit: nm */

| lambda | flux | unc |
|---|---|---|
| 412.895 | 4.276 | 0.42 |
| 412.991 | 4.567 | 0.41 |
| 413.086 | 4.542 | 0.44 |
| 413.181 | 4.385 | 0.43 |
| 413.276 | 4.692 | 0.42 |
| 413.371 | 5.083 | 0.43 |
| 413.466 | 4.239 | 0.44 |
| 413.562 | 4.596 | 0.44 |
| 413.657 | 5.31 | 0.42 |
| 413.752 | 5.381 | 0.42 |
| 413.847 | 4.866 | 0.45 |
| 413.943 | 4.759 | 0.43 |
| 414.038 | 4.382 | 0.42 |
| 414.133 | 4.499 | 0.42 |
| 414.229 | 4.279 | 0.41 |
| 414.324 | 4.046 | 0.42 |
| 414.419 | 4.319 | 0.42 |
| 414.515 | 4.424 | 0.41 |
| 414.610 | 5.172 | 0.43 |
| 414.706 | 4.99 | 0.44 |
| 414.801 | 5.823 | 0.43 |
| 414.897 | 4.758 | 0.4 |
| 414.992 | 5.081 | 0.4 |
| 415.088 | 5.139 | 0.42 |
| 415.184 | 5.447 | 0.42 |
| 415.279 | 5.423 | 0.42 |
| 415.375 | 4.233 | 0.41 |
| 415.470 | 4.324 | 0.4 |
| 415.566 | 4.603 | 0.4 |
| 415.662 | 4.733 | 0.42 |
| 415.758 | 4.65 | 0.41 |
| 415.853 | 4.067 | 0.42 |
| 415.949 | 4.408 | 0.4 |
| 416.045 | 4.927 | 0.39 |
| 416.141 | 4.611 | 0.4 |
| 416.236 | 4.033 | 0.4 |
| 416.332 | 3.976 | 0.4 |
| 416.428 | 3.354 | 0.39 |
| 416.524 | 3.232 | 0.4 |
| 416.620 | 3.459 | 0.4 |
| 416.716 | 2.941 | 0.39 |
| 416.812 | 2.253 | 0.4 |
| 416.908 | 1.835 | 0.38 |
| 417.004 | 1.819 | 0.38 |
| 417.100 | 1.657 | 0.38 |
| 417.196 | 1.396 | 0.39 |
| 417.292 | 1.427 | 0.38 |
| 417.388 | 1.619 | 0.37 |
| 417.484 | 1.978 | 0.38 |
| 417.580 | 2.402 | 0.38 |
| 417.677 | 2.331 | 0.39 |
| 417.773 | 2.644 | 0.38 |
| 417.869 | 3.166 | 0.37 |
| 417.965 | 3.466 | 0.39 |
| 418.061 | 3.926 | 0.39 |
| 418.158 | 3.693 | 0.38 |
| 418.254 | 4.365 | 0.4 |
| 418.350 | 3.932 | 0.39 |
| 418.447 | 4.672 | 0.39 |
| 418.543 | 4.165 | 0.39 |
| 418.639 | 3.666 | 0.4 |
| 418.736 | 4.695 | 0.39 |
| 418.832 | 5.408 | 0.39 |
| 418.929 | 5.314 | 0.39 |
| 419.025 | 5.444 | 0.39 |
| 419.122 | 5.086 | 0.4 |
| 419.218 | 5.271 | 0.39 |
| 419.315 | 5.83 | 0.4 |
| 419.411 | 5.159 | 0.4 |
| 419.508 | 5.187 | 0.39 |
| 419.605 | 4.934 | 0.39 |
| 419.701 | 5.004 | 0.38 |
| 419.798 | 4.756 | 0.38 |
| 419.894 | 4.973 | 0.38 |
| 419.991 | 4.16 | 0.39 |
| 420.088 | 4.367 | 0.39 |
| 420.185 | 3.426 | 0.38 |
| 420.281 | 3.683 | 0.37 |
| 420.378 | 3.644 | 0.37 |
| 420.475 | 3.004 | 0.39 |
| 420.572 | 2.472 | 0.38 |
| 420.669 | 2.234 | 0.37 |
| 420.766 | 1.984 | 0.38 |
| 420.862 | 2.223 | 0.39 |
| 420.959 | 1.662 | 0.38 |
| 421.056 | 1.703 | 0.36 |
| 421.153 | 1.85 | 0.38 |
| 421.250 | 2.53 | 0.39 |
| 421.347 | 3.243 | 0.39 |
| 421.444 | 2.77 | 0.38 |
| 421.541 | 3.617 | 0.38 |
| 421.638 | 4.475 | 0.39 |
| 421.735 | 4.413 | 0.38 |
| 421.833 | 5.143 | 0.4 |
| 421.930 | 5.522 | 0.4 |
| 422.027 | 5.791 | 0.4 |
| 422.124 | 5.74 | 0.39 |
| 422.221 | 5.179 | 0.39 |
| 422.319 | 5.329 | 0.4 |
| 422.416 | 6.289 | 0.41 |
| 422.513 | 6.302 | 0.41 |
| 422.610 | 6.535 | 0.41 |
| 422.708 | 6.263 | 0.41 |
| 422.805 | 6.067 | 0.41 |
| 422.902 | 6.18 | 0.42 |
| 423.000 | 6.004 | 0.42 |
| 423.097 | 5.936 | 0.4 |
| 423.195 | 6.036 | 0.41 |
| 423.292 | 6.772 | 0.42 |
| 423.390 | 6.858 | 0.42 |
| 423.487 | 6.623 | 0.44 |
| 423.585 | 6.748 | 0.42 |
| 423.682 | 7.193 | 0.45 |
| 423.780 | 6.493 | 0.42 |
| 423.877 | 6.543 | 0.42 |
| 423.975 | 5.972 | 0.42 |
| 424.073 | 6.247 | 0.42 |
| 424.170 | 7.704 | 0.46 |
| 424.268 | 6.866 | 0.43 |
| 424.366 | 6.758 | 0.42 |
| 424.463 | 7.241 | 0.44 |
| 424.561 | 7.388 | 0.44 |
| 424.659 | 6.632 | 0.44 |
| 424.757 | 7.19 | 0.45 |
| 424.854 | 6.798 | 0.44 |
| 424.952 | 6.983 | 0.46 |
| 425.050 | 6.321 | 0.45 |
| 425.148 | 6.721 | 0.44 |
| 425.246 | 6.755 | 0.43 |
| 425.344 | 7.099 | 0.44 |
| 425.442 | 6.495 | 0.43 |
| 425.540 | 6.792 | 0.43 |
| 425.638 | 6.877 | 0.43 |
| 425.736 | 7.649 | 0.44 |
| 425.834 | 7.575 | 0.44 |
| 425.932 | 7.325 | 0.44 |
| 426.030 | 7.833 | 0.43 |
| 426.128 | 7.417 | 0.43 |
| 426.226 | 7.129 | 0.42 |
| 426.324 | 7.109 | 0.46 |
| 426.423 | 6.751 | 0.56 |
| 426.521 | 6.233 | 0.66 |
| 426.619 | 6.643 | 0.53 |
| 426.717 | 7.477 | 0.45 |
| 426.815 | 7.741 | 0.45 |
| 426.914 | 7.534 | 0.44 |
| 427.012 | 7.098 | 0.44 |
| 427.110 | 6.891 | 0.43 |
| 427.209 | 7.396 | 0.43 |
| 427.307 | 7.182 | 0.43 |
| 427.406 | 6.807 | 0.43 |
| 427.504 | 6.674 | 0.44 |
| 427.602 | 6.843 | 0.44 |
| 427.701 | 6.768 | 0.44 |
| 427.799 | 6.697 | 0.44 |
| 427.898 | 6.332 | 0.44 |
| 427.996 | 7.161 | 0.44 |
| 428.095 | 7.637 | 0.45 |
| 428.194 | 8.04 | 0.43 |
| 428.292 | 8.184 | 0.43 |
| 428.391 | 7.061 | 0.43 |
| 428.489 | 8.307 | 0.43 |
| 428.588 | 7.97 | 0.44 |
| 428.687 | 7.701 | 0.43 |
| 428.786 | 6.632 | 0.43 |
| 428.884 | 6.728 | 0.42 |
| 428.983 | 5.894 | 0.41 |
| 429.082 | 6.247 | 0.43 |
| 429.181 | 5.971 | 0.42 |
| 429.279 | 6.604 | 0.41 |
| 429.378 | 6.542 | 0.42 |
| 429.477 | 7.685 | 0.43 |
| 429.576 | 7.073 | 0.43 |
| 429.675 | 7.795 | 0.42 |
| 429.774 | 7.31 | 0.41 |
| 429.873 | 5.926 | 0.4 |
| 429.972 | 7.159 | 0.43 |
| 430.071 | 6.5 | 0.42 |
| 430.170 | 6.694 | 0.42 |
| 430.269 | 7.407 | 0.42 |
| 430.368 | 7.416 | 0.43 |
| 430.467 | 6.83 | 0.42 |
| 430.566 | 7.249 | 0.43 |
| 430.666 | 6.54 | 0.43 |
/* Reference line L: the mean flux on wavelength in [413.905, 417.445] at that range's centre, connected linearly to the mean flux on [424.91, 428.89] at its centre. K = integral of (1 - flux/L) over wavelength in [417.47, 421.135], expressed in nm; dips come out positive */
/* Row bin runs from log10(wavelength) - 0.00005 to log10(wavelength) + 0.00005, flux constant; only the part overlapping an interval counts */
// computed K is 0.81 nm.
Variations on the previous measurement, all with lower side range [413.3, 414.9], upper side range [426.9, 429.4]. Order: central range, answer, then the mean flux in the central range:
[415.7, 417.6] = 0.78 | 3.02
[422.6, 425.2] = -0.12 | 6.63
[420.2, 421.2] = 0.57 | 2.48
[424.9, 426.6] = -0.09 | 7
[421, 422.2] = 0.42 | 3.92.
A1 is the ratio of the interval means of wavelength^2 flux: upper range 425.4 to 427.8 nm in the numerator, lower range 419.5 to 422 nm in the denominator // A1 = 2.04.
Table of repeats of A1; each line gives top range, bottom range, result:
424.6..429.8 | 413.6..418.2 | 1.93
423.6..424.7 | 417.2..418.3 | 2.55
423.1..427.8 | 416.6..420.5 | 1.92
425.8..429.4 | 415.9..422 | 2.05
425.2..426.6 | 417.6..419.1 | 1.81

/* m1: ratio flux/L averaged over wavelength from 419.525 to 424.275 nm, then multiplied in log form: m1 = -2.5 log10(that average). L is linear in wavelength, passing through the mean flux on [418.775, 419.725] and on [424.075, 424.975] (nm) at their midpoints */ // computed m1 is 0.266 mag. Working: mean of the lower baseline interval 5.27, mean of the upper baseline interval 7.03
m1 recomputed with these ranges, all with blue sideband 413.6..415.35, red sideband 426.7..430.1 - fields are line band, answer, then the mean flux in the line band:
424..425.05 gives -0.08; 6.93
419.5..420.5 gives 0.32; 4.28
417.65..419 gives 0.34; 4.01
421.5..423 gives 0.11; 5.55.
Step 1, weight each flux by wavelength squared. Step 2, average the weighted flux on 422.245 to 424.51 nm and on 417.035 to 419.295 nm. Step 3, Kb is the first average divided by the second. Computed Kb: 1.9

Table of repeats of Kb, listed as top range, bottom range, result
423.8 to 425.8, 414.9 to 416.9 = 1.70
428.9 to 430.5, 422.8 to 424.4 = 1.07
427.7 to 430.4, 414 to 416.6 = 1.66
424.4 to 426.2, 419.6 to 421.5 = 2.26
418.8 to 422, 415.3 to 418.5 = 1.20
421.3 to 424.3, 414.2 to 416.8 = 1.36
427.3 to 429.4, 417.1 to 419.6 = 1.92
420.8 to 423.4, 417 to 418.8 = 1.60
